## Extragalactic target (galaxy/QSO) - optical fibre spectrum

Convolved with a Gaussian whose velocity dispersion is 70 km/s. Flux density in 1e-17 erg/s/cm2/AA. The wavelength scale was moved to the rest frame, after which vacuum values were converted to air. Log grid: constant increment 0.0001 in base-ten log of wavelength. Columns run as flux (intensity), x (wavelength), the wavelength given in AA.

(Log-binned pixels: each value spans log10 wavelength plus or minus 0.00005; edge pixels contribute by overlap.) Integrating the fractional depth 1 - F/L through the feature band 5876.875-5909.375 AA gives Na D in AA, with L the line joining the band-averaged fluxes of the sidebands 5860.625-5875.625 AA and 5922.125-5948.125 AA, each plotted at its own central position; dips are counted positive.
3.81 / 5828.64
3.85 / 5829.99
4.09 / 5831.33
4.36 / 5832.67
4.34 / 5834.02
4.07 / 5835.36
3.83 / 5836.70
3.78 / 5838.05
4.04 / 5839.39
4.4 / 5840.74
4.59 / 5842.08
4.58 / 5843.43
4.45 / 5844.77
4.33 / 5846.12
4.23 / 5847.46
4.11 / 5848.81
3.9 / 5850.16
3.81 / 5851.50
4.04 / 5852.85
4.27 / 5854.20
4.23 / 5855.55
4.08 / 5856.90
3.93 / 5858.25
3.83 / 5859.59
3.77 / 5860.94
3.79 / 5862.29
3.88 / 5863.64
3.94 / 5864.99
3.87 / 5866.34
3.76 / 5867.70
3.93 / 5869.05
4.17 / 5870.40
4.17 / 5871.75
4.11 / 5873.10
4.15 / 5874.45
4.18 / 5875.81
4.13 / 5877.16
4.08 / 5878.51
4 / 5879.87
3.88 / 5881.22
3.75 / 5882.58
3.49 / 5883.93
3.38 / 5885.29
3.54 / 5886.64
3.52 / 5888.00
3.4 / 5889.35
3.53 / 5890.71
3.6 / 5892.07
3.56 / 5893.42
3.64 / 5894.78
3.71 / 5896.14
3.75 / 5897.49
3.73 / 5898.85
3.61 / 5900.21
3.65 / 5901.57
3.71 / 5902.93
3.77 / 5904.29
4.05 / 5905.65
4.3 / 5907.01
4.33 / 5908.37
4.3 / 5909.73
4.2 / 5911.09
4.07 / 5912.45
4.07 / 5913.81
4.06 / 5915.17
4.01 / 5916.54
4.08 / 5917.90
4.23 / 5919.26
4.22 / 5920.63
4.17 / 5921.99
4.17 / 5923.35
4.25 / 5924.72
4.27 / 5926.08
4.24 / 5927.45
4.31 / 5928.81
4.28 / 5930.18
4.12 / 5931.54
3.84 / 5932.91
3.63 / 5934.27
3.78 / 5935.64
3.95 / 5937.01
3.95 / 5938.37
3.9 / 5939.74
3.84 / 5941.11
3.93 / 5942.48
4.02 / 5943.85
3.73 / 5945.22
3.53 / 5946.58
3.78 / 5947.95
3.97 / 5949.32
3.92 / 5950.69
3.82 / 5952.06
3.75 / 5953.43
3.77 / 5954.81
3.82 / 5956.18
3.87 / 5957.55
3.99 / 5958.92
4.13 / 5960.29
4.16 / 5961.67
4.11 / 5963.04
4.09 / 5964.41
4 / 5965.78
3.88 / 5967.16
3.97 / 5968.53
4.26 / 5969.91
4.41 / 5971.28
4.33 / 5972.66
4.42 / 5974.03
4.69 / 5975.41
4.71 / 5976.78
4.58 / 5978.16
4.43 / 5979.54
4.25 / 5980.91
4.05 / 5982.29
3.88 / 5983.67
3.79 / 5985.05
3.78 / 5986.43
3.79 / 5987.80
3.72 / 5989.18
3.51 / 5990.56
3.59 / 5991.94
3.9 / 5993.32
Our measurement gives 1.8 AA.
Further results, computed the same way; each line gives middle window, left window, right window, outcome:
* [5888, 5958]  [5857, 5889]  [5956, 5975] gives 1.5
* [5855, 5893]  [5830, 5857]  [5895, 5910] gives 1.6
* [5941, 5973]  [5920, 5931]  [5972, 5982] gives 3.1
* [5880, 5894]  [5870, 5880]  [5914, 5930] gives 1.9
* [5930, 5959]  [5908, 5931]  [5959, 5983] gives 2.5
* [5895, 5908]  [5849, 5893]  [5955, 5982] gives 0.5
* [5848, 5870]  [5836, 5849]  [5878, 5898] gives 0.4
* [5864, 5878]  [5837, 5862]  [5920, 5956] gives 0.2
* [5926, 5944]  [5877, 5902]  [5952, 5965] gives -0.6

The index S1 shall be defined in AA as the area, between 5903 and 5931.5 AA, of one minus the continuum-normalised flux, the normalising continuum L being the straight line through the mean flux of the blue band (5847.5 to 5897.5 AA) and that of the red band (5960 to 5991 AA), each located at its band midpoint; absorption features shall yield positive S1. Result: -1.3 AA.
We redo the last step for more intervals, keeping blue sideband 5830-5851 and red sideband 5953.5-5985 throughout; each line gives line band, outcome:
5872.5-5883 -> 0.4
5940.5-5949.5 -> 0.7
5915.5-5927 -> 0.0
